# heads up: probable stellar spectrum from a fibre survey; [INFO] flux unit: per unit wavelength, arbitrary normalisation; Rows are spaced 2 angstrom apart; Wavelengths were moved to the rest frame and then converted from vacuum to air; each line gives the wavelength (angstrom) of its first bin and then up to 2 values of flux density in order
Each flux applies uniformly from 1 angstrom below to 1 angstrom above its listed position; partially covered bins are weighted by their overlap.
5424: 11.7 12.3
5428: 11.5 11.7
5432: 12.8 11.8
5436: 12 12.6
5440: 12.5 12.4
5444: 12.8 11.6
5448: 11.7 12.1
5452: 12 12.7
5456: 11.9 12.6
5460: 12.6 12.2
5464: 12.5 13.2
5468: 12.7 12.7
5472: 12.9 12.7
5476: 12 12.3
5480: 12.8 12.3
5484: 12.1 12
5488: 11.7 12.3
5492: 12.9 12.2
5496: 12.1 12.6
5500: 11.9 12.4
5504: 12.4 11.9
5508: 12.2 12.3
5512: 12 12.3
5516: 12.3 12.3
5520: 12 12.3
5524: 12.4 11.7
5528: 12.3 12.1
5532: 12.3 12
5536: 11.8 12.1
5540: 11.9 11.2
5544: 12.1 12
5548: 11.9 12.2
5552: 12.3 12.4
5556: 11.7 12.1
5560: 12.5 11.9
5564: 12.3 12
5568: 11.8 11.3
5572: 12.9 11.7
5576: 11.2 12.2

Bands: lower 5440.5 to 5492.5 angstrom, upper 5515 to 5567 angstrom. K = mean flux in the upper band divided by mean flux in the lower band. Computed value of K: 0.98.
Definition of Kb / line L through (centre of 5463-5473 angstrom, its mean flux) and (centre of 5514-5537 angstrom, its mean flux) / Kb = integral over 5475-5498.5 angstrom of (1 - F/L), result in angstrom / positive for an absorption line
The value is 0.59 angstrom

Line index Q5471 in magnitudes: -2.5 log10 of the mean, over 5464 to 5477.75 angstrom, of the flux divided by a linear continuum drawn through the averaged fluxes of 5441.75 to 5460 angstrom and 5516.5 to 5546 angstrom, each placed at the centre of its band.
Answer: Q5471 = -0.043 mag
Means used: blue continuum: 12.2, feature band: 12.7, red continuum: 12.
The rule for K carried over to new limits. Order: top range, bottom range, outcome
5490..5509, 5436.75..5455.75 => 1.00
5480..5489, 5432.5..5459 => 0.99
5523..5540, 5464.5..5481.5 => 0.95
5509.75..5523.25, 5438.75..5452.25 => 1.00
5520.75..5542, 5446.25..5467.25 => 0.98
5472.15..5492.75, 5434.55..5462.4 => 1.01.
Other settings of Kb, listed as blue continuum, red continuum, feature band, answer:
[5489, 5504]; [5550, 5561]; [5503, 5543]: 0.6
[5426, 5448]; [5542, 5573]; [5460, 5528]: -1.2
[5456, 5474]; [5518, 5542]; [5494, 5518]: 0.1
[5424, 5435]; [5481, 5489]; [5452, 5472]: -0.9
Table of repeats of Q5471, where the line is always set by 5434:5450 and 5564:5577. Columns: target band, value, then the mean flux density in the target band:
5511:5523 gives -0.02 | 12.2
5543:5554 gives -0.02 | 12.1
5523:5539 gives -0.01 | 12.1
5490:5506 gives -0.02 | 12.3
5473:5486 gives -0.02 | 12.3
